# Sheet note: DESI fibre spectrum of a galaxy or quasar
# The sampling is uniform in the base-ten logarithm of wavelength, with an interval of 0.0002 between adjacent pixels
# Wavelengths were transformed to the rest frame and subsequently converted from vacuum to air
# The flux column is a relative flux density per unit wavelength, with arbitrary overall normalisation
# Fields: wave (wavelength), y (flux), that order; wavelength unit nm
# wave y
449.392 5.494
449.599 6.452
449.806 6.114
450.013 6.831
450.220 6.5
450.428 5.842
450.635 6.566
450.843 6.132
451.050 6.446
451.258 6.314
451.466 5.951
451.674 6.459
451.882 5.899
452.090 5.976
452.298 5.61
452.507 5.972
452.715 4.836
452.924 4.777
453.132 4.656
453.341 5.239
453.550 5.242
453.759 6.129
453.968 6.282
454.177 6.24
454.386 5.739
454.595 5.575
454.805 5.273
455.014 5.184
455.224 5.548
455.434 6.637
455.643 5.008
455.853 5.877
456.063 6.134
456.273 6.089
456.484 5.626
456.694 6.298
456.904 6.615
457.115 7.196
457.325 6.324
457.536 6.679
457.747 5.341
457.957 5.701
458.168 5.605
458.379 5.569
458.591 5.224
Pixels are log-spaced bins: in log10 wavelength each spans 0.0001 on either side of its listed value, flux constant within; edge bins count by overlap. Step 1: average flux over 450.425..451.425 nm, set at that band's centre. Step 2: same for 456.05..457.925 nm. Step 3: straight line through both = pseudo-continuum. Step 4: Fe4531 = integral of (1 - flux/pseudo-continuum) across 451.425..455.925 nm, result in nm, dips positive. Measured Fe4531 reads 0.452 nm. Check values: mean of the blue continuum 6.28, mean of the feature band 5.64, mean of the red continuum 6.24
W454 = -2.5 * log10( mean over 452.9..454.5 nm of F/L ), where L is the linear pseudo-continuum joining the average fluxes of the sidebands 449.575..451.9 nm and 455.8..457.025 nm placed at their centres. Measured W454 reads 0.12 mag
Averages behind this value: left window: 6.3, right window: 6.13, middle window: 5.58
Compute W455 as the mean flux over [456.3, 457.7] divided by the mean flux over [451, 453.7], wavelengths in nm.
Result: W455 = 1.13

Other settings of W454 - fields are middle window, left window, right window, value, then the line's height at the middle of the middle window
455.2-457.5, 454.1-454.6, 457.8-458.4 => -0.08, 5.74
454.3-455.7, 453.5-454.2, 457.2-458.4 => 0.07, 5.98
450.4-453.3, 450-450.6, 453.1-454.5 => 0.05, 6.06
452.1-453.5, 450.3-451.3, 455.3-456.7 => 0.17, 6.13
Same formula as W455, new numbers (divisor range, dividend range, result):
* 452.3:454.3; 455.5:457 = 1.09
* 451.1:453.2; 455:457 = 1.04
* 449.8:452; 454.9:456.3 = 0.92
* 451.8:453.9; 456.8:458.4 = 1.13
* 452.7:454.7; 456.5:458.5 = 1.11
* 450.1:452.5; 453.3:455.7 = 0.93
